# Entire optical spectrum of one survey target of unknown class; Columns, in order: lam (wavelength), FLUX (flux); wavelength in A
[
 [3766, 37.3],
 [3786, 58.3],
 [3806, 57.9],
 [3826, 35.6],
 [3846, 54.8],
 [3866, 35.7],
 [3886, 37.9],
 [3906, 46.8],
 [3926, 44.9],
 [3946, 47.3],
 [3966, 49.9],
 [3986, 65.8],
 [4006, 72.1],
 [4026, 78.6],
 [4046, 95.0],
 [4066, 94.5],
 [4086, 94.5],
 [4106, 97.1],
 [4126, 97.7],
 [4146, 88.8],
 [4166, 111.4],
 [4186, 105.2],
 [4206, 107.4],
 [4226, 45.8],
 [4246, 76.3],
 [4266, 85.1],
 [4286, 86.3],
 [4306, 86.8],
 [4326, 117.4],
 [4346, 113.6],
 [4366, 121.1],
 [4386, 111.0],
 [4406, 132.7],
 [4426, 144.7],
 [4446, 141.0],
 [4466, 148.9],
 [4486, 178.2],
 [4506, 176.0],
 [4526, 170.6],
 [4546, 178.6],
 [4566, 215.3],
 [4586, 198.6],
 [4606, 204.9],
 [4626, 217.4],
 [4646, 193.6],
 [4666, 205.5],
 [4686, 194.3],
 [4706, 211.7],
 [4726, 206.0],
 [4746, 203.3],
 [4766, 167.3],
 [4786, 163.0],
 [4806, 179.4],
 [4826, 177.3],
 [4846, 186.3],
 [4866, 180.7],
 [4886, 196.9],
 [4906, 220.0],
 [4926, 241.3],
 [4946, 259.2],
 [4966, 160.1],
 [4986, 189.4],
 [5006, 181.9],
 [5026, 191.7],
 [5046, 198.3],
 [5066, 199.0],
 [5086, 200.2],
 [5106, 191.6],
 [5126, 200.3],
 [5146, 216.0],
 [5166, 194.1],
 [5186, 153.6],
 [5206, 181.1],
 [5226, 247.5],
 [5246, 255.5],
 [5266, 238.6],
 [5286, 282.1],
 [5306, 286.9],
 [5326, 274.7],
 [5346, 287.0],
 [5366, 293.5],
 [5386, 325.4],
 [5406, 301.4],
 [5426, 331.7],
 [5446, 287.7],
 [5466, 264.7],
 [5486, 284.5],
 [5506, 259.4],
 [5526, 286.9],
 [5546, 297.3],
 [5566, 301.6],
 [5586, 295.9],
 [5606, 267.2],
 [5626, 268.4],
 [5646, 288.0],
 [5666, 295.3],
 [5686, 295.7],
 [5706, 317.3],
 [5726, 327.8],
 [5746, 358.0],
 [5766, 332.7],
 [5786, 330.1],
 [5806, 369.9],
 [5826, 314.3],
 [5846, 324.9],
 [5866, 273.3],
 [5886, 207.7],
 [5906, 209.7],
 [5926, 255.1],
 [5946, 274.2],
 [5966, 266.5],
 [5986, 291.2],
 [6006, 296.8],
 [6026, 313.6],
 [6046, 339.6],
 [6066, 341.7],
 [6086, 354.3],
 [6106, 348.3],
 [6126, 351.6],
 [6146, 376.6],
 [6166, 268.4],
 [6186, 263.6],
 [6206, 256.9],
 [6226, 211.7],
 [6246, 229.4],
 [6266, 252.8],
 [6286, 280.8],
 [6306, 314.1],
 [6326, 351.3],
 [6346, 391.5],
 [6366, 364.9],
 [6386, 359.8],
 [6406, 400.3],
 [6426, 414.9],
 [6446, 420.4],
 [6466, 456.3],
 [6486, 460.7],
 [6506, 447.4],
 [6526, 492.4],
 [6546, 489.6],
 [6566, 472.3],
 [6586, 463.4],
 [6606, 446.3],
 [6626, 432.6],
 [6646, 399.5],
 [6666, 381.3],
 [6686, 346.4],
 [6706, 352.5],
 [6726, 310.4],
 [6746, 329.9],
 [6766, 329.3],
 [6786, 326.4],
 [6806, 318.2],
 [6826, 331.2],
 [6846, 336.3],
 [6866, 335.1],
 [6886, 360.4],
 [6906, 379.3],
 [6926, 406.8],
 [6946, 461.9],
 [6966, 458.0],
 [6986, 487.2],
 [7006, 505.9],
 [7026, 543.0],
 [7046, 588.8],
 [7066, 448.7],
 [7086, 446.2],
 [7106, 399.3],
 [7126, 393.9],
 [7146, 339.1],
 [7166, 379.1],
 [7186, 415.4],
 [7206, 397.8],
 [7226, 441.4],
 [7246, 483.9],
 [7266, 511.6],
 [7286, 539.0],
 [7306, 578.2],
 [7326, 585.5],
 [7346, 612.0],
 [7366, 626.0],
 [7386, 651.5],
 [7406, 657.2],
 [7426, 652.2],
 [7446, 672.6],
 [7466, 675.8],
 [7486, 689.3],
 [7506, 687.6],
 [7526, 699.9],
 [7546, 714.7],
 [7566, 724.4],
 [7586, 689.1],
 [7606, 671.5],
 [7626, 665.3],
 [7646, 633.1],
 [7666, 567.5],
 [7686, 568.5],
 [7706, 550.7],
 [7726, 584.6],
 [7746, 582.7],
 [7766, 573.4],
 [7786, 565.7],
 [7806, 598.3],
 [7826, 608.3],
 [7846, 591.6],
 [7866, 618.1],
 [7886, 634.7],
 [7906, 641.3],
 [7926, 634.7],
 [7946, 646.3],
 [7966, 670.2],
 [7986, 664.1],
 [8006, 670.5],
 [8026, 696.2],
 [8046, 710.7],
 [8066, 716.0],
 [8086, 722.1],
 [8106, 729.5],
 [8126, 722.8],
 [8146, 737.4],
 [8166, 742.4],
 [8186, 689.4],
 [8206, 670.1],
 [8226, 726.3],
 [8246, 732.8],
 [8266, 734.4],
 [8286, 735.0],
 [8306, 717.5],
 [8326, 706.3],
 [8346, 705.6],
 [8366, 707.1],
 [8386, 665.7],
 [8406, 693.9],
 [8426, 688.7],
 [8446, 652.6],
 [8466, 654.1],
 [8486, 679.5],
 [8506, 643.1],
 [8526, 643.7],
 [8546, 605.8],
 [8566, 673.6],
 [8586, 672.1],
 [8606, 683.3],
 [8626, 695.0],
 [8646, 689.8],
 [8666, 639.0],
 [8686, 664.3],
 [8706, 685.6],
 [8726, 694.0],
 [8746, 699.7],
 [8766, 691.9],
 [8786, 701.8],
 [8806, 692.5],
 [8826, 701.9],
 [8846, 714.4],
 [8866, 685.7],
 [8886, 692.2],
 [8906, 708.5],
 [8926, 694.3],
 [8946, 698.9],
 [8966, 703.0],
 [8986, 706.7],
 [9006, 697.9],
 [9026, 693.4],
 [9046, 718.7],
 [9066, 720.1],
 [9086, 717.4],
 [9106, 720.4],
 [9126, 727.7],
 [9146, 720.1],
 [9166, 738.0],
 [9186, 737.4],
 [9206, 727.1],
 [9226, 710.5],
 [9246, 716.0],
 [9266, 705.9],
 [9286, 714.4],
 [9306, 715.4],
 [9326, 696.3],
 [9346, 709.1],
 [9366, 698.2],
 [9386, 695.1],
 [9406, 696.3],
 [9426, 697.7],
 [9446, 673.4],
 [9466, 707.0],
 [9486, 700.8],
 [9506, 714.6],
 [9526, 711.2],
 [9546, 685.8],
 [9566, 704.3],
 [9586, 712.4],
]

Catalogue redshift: 0.000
